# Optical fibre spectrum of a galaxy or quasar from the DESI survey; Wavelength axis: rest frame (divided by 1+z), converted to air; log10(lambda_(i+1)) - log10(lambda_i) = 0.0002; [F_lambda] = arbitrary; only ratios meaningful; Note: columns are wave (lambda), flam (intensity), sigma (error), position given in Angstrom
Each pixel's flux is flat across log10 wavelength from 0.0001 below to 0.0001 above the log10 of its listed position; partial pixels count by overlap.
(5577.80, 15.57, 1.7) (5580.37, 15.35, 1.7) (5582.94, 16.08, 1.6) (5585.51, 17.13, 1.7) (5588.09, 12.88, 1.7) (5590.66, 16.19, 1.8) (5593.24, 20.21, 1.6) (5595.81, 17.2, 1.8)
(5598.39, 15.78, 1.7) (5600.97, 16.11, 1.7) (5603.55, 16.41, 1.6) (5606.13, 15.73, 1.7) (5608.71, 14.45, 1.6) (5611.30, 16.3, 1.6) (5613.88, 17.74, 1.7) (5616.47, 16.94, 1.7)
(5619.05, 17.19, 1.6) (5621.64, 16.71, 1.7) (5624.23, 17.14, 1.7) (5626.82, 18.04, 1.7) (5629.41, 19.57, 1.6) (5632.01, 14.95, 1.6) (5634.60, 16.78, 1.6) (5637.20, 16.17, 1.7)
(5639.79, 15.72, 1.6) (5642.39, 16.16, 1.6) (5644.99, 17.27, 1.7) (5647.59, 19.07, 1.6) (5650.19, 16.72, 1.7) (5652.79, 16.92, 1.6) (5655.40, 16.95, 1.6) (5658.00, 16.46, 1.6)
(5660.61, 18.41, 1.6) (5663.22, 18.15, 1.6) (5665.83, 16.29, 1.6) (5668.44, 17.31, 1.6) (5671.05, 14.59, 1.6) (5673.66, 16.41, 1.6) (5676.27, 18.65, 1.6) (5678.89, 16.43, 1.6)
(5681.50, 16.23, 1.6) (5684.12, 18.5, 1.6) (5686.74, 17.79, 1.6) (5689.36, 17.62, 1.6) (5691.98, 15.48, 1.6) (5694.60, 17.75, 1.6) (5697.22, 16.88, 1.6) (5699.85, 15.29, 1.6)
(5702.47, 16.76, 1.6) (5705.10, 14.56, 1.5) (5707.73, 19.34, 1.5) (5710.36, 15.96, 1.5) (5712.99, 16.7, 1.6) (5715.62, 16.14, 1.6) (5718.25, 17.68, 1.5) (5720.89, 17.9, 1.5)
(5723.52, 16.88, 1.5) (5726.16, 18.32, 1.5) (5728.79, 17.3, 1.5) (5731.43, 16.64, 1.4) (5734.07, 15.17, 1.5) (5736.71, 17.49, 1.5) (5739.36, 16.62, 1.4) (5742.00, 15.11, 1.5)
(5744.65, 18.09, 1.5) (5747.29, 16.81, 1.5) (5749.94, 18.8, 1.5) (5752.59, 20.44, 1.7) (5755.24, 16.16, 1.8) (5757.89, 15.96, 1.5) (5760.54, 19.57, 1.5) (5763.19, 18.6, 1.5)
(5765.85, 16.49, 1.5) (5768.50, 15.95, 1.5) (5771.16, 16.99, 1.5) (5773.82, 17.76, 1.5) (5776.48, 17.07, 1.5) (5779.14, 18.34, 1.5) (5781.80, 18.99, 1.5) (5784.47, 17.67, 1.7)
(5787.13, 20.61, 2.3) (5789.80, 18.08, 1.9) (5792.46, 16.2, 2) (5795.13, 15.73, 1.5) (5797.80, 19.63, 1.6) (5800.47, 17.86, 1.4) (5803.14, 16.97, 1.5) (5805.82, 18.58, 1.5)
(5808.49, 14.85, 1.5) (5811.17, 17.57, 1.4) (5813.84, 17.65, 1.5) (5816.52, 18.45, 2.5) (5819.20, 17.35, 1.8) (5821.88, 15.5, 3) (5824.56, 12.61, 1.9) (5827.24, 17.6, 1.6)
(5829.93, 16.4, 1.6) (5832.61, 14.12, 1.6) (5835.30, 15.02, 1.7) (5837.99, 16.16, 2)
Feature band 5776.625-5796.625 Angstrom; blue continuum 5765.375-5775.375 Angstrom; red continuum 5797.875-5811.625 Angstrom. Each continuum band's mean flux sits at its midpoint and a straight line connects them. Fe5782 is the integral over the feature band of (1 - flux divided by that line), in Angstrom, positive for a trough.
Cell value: -1.0 Angstrom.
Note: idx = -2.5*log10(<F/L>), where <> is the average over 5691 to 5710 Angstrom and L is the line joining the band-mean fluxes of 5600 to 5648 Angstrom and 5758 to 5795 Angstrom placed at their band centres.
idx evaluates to 0.04 mag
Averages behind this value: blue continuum 16.7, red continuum 17.7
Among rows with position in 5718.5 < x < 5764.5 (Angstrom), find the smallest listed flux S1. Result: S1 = 15.11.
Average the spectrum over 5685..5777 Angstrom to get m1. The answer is 17.1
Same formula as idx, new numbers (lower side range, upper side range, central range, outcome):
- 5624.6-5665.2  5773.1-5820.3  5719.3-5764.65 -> 0.01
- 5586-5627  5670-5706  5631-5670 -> -0.02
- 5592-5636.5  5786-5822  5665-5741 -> 0.02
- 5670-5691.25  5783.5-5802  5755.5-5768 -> 0.02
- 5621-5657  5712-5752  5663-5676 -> 0.03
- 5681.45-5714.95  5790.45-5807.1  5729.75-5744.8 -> 0.05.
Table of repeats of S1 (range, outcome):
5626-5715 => 14.56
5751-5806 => 15.73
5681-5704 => 15.29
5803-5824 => 14.85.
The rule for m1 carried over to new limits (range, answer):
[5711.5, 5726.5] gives 17.2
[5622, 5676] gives 17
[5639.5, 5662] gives 17.1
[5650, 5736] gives 16.9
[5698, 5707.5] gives 16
